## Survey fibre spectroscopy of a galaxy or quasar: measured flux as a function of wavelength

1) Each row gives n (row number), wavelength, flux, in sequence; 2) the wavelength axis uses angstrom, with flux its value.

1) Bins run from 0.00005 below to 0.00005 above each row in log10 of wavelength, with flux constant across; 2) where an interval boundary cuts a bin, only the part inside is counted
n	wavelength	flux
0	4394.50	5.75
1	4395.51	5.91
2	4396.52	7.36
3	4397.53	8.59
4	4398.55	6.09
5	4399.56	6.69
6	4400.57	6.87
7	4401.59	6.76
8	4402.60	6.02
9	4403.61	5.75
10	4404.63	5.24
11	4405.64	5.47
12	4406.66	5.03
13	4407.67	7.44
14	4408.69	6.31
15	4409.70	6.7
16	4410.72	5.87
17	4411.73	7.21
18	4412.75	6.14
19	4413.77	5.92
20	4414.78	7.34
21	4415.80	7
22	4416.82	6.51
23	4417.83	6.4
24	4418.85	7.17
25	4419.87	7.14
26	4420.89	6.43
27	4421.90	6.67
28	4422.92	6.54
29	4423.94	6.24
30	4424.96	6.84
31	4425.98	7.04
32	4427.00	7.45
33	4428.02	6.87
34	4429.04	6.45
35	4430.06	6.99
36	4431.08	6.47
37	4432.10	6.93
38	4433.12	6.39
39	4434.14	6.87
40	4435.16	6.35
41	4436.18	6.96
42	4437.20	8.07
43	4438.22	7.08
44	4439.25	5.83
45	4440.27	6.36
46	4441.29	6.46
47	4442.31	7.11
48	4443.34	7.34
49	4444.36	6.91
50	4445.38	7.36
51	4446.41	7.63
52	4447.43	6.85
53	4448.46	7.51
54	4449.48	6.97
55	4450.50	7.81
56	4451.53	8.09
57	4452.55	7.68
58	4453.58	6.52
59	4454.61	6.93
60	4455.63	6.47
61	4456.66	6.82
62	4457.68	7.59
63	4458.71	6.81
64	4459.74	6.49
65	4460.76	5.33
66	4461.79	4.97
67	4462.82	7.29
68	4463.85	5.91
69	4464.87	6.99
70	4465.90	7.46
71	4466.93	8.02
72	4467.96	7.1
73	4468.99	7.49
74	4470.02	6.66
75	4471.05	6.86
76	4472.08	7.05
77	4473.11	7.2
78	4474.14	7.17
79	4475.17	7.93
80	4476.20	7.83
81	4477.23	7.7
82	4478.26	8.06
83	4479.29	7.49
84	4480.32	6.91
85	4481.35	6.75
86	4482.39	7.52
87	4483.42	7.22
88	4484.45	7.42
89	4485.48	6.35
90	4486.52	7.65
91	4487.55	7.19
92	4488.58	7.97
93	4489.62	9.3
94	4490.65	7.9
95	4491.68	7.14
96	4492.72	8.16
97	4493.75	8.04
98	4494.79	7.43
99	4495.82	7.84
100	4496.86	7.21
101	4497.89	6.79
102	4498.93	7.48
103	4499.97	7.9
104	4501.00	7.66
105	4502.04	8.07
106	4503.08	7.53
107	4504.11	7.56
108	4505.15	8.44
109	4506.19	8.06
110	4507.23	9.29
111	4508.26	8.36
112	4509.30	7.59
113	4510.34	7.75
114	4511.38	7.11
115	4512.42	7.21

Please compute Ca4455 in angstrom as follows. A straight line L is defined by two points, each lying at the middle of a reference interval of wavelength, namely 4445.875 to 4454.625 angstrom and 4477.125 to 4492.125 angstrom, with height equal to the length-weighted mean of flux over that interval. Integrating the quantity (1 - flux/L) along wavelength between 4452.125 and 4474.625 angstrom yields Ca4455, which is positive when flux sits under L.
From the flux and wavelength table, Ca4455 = 1.7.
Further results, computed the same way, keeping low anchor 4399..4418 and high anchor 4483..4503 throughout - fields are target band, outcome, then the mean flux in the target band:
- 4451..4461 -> 0.2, 6.92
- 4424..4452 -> -0.8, 6.99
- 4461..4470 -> 0.5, 6.84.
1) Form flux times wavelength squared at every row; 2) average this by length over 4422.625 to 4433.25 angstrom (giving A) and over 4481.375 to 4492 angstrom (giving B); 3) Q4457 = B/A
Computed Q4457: 1.1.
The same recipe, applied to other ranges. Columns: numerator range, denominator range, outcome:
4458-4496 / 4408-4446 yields 1.10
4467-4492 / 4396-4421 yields 1.17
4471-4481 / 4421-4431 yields 1.13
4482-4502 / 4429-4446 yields 1.14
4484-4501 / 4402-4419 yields 1.25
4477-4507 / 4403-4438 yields 1.19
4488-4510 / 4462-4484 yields 1.10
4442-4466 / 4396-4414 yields 1.11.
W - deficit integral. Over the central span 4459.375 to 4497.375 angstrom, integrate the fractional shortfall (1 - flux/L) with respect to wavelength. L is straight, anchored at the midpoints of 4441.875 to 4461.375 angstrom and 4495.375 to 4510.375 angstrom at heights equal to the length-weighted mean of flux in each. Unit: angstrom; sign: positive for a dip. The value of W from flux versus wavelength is 0.98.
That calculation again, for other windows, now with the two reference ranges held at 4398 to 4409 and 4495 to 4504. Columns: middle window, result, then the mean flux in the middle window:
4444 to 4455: -0.77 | 7.3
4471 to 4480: -0.36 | 7.5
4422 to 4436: -0.44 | 6.73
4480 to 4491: -0.18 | 7.47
